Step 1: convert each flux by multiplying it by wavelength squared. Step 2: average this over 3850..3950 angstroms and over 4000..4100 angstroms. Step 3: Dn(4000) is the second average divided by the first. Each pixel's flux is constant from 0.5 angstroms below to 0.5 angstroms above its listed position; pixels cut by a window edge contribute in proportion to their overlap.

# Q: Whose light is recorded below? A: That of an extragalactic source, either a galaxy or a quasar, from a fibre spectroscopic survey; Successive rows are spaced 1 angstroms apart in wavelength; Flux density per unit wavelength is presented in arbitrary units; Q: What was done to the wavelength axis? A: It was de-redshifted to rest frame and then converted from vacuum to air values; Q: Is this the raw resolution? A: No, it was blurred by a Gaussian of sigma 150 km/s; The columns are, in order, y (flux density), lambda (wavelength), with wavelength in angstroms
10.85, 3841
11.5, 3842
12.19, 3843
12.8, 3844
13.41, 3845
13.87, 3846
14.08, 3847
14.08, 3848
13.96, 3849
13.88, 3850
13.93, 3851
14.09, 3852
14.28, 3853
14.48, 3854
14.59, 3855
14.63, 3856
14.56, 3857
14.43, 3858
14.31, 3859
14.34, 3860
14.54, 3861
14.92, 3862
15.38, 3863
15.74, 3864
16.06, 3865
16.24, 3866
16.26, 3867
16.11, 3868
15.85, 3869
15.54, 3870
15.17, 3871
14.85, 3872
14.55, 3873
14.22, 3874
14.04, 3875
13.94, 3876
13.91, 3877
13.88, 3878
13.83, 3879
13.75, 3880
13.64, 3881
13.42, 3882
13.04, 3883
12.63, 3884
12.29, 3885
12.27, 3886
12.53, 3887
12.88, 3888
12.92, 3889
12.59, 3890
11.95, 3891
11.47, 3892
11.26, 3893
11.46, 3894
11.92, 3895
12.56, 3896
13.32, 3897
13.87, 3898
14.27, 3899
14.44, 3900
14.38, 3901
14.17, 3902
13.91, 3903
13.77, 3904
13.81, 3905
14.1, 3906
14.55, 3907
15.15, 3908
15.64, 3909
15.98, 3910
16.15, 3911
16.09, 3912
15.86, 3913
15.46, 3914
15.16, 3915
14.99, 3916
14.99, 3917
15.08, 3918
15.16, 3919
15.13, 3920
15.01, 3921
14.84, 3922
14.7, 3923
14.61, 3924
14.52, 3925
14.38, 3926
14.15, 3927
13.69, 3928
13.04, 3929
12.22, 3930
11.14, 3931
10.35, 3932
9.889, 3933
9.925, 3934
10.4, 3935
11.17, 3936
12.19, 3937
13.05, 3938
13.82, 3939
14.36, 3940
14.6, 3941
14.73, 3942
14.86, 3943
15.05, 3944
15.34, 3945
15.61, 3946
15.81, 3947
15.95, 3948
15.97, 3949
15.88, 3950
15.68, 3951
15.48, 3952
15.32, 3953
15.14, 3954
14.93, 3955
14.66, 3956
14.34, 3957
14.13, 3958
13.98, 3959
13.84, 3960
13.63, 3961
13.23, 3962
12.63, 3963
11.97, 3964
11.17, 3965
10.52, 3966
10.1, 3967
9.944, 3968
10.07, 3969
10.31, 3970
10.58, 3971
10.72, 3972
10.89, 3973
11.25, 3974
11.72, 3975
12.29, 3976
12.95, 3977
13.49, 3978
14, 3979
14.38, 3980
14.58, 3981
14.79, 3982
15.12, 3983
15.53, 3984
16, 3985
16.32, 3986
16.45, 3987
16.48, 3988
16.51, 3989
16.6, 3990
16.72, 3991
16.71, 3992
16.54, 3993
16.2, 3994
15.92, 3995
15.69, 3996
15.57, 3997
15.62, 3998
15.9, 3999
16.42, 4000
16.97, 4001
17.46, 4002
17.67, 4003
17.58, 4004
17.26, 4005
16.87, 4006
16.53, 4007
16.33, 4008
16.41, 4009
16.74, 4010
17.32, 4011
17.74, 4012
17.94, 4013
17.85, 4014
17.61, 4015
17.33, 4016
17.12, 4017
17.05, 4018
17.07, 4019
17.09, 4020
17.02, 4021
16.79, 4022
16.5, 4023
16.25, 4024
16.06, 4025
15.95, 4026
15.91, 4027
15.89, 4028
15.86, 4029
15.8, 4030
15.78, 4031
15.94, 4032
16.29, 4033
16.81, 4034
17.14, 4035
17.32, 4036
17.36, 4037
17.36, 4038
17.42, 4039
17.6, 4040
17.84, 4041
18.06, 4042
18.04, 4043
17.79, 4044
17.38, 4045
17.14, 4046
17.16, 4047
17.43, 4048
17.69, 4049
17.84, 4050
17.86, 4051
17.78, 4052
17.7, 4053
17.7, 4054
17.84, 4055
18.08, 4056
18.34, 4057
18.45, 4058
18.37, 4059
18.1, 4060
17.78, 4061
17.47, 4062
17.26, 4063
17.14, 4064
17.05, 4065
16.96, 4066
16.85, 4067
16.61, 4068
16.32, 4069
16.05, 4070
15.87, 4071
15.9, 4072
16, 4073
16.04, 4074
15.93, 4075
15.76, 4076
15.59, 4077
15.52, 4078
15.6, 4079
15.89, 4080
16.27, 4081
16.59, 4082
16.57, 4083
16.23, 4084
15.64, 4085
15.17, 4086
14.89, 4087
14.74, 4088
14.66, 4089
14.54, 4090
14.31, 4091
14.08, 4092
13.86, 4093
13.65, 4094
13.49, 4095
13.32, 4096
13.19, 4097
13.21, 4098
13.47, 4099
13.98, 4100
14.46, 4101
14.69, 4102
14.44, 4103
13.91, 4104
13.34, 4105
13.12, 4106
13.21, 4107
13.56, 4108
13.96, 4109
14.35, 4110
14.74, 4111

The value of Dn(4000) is 1.27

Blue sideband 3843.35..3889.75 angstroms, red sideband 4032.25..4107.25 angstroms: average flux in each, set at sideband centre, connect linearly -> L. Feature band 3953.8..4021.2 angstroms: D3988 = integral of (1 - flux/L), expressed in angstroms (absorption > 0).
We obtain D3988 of 1.9 angstroms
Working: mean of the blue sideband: 14.2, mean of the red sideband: 16.1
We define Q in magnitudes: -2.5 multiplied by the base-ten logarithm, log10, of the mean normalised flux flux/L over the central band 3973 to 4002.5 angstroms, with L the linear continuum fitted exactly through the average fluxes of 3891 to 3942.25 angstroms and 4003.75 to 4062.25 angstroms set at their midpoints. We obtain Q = 0.04 mag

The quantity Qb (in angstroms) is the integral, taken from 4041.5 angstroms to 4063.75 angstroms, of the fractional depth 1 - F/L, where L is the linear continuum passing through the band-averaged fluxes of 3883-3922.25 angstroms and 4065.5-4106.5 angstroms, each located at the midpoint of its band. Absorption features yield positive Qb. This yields -4.4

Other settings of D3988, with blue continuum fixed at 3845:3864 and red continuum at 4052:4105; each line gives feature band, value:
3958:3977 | 4.3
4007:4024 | -1.9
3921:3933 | 1.2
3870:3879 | 0.1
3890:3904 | 1.6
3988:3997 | -0.6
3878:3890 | 1.2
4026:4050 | -2.3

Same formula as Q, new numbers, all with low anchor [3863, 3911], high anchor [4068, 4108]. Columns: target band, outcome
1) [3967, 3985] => 0.15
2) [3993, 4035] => -0.15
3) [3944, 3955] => -0.10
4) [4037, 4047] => -0.20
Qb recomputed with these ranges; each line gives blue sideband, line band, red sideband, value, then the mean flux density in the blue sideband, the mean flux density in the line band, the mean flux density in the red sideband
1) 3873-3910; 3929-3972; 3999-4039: 5.25 angstroms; 13.4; 13.2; 16.8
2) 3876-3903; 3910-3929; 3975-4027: -1.47 angstroms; 13.1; 15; 16.2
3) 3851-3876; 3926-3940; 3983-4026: 3.27 angstroms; 14.9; 12.1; 16.7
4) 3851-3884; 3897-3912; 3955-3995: -0.33 angstroms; 14.6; 14.6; 13.7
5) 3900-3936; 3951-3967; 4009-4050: 1.59 angstroms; 14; 13.6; 17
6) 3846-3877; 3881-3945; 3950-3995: 3.16 angstroms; 14.7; 13.6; 13.9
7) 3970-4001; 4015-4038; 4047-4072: -0.58 angstroms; 14.7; 16.6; 17.4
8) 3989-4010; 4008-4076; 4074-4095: -4.99 angstroms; 16.6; 17.1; 15.3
